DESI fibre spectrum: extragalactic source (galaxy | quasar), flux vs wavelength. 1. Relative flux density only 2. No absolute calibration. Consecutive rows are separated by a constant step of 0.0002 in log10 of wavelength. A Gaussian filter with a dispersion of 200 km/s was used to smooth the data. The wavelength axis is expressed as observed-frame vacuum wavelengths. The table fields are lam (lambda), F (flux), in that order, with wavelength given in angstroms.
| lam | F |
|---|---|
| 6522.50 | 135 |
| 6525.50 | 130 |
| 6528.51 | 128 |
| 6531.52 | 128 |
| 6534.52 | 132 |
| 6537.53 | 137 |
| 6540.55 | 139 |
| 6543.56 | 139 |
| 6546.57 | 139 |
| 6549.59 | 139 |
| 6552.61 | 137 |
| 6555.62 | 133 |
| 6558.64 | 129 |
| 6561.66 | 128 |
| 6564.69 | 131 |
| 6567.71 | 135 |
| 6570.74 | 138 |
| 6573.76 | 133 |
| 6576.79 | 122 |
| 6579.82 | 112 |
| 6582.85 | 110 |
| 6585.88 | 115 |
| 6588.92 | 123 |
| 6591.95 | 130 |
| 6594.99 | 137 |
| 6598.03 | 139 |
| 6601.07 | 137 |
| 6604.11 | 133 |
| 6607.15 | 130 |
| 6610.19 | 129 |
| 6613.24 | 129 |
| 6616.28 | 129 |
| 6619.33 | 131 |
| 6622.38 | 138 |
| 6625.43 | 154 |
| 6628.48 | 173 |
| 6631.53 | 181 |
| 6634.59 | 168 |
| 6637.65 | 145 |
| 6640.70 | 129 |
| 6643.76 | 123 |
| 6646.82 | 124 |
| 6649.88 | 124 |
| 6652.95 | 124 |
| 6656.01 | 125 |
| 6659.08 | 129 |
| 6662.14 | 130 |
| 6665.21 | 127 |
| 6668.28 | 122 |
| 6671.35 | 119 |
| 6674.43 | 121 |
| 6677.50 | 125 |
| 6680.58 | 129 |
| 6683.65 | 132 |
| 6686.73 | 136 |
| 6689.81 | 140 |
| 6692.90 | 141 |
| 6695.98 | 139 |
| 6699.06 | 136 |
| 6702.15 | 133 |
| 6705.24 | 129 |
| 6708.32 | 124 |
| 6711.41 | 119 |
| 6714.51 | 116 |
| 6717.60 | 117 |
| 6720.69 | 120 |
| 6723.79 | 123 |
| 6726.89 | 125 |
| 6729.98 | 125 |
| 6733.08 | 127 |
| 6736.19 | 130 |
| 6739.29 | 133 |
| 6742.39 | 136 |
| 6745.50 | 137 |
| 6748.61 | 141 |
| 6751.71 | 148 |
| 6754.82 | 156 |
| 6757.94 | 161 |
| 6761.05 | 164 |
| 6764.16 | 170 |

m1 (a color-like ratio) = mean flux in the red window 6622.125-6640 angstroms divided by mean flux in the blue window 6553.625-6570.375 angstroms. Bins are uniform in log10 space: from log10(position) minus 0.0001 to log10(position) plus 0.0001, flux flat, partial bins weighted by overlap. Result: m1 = 1.21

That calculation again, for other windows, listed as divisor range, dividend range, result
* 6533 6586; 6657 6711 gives 0.99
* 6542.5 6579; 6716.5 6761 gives 1.02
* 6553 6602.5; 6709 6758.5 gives 1.02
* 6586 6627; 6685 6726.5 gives 0.97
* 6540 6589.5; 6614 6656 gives 1.09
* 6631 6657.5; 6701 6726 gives 0.90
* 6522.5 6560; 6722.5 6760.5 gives 1.03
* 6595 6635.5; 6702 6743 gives 0.87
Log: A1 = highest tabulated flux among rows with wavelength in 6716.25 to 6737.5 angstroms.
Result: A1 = 130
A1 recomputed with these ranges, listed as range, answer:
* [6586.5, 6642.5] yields 181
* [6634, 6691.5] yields 168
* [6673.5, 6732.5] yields 141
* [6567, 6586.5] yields 138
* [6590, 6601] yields 139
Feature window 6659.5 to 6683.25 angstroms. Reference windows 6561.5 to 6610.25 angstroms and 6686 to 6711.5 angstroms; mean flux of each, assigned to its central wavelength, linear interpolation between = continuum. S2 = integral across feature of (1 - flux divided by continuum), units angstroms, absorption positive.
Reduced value 1.3 angstroms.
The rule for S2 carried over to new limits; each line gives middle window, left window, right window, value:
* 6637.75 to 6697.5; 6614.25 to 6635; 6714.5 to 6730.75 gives 4.09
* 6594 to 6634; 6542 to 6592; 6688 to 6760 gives -3.68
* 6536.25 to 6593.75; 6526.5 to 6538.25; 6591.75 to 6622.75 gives 0.76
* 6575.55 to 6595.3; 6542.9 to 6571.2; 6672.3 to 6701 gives 2.04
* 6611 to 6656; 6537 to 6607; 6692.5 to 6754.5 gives -3.25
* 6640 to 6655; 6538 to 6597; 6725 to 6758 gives 0.97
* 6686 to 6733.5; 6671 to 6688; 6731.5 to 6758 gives 1.78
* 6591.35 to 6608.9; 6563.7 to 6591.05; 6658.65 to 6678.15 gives -1.43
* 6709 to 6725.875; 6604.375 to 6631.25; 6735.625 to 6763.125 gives 2.96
